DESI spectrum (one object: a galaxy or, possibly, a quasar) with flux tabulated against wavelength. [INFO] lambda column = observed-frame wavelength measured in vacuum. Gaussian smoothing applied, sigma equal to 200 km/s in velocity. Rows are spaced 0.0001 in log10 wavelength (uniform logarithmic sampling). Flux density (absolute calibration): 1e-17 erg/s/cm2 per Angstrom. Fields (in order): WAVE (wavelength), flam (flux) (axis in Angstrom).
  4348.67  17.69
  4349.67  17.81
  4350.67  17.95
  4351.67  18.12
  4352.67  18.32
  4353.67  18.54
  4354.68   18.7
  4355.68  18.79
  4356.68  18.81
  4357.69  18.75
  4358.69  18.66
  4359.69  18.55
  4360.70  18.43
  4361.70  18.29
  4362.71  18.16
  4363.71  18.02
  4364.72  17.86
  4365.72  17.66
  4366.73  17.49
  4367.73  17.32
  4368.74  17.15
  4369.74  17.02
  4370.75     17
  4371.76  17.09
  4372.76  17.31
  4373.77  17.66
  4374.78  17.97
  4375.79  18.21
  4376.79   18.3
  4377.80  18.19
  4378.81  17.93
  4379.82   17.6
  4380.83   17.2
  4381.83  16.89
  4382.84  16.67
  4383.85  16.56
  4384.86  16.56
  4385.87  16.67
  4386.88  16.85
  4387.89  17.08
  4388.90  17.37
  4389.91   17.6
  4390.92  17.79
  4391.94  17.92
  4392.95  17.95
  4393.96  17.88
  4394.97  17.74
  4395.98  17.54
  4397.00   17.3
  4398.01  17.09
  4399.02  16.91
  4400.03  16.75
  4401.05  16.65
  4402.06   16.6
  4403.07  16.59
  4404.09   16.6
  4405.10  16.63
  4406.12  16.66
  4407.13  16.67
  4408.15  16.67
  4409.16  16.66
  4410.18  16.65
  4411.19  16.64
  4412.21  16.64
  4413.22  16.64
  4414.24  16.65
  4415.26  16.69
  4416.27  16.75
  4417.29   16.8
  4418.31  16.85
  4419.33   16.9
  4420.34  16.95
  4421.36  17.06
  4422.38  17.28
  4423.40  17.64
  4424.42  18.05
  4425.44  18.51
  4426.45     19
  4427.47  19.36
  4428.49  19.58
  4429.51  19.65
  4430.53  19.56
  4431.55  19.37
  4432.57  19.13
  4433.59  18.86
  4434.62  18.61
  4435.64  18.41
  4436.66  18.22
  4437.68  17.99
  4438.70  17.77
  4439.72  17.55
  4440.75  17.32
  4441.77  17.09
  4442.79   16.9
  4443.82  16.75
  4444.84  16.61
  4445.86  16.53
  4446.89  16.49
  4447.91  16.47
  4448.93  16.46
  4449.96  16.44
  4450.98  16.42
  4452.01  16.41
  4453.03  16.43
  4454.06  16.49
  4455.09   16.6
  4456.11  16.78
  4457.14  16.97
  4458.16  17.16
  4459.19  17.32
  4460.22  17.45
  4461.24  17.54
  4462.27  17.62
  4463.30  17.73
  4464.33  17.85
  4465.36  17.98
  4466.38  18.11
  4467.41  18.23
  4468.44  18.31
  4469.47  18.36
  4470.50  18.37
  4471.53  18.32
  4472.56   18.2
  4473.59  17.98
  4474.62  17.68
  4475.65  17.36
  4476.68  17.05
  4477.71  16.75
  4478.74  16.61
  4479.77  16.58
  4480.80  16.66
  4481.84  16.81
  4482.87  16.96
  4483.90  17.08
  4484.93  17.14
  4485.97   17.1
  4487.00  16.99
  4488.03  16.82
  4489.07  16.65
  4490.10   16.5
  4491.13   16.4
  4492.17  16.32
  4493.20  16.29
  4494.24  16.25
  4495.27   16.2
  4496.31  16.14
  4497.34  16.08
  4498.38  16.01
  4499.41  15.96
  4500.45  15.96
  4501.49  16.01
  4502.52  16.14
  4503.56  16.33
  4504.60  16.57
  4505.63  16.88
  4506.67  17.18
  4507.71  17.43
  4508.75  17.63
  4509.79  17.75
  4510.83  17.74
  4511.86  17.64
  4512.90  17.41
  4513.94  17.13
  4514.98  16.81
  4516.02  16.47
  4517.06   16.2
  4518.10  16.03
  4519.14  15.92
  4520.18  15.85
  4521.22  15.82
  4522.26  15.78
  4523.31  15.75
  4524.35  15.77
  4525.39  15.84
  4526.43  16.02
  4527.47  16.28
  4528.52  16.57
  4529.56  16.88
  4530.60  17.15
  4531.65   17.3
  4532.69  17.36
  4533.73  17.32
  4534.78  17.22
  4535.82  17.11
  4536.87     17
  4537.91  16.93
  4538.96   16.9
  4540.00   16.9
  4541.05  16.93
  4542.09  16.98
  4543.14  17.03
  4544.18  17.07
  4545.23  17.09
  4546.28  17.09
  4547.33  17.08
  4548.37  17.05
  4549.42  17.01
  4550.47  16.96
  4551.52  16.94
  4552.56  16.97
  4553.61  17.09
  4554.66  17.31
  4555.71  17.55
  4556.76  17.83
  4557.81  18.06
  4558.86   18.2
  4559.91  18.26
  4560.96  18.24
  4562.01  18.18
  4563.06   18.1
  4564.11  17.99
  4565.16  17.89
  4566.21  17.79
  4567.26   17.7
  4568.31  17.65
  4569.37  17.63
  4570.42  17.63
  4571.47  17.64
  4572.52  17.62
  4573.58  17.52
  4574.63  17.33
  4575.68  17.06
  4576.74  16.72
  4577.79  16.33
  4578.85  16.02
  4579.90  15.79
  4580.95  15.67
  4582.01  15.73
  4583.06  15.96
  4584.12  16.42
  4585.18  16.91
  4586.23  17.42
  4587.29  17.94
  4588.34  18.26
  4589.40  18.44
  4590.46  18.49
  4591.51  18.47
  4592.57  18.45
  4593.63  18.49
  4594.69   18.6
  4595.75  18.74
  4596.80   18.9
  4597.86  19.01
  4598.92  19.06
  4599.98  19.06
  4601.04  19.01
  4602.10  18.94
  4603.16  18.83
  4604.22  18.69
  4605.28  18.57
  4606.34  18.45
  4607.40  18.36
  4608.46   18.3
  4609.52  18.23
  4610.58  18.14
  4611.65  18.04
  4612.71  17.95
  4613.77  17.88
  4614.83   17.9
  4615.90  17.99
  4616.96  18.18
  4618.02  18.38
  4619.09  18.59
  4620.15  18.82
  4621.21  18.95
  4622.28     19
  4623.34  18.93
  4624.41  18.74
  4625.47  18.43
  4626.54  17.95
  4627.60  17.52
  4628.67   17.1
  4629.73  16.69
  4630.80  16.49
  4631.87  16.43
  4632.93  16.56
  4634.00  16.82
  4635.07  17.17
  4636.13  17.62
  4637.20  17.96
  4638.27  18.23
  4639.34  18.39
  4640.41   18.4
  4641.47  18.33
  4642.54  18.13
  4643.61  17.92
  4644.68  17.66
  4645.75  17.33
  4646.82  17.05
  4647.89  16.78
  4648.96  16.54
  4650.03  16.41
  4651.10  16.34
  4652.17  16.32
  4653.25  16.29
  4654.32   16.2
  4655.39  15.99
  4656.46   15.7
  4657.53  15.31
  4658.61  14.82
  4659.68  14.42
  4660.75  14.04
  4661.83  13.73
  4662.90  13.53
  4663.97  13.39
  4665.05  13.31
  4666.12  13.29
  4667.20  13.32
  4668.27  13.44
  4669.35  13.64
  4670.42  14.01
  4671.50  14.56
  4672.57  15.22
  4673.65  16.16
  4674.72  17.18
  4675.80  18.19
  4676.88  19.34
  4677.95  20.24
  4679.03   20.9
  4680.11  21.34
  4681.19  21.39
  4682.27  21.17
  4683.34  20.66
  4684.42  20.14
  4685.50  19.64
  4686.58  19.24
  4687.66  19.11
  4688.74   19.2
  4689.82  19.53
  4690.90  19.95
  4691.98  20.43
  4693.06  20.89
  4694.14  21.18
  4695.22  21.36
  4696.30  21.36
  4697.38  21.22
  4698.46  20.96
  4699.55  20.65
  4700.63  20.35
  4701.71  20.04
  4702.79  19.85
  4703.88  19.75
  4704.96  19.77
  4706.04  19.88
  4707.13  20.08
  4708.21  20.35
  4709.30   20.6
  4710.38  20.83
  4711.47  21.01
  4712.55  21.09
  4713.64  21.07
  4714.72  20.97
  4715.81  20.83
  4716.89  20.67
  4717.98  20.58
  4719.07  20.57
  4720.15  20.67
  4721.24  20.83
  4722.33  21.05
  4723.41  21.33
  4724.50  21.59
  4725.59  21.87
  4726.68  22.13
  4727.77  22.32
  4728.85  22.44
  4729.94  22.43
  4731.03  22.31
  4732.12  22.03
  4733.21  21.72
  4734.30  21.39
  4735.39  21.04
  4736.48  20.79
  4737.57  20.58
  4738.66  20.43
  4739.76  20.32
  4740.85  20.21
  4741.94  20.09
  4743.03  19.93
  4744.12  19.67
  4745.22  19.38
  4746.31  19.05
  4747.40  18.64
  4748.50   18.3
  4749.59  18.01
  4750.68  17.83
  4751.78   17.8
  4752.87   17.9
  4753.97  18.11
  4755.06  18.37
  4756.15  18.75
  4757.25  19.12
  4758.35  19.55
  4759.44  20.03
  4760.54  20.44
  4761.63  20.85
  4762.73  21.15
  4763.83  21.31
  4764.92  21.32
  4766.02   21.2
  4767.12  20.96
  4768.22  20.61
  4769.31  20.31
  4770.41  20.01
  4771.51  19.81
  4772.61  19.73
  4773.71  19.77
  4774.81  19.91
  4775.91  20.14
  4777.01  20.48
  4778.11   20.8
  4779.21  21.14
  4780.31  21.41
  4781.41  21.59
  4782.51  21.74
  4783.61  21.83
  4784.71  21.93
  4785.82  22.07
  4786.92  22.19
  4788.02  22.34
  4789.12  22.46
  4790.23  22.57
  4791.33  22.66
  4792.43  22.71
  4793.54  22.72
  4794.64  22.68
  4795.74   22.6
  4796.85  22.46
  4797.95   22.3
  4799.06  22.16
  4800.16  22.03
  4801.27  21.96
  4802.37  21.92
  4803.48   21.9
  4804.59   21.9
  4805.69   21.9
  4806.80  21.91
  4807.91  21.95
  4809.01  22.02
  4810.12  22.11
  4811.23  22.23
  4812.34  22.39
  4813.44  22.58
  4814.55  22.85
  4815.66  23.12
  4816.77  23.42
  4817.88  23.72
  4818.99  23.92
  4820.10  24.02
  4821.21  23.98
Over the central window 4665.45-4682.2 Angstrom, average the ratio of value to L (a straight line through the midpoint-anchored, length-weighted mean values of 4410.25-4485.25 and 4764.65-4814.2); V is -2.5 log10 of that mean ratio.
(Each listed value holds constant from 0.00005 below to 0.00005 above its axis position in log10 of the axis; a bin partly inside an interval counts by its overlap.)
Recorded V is 0.195 mag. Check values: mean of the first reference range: 17.5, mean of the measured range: 16.9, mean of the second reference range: 21.6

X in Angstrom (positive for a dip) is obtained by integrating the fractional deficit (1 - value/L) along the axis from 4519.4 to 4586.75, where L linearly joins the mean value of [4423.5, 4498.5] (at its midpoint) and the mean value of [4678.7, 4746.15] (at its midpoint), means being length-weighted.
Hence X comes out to 5.8 Angstrom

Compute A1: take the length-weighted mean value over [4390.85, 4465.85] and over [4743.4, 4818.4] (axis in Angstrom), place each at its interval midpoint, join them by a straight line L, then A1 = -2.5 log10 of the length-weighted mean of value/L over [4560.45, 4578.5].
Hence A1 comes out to 0.075 mag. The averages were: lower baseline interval 17.3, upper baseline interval 21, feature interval 17.6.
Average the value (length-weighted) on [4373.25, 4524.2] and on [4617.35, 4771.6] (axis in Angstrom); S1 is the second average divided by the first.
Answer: 1.1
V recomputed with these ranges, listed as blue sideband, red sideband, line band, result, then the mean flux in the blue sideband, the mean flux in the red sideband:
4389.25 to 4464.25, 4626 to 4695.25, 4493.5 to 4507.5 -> 0.07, 17.3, 17.3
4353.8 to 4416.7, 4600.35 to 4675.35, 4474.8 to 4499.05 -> 0.03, 17.4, 16.9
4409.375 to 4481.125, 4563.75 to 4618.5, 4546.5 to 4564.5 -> 0.01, 17.5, 17.9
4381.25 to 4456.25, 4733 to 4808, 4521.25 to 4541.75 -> 0.11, 17.3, 20.8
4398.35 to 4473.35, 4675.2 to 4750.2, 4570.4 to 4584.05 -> 0.14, 17.4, 20.5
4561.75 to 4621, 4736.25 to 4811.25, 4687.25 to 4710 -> -0.04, 17.9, 20.8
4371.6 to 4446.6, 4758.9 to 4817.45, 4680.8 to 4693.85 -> 0.02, 17.4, 21.6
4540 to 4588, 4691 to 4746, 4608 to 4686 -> 0.12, 17.2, 20.8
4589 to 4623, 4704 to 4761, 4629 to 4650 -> 0.10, 18.5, 20.3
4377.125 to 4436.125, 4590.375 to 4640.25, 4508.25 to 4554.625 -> 0.07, 17.5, 18.2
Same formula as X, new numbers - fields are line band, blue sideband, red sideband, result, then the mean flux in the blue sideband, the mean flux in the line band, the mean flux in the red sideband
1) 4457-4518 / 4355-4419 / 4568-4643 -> 1.8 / 17.3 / 17.1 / 17.9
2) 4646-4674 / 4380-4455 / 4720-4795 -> 6.7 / 17.3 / 15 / 20.7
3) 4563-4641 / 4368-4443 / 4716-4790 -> 5.6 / 17.5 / 17.9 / 20.6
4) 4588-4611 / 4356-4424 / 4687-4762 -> 0.7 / 17.3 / 18.6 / 20.3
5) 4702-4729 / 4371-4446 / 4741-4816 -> -0.7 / 17.5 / 20.9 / 20.9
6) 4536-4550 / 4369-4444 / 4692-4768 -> 1.3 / 17.5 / 17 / 20.4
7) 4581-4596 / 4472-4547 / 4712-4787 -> 0.3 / 16.7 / 17.6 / 20.5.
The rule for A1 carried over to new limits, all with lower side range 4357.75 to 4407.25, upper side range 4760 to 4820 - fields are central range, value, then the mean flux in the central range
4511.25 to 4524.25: 0.15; 16.4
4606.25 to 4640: 0.12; 17.9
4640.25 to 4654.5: 0.18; 17.1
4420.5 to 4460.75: 0.03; 17.6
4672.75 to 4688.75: 0.06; 19.5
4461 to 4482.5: 0.05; 17.6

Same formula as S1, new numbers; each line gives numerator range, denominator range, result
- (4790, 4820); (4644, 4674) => 1.48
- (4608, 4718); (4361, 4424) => 1.05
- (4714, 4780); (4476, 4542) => 1.22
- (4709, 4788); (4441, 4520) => 1.21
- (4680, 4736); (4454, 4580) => 1.22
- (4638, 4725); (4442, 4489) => 1.07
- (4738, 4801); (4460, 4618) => 1.19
